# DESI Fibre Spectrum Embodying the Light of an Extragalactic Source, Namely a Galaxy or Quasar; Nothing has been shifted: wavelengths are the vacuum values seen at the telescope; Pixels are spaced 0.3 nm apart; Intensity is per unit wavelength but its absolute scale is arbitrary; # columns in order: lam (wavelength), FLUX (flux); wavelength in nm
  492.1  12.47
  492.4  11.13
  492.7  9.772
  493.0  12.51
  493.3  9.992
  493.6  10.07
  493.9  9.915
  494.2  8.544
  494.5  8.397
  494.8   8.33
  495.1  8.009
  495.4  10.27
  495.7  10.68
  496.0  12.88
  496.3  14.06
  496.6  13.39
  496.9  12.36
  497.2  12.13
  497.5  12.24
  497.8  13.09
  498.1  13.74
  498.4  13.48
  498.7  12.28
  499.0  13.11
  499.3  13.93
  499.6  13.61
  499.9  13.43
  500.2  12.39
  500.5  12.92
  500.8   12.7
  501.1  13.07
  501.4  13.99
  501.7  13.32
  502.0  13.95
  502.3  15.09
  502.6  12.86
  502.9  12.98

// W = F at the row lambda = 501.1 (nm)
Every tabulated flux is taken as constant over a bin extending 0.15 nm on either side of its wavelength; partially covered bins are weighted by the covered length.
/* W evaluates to 13.07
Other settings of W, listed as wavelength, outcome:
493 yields 12.51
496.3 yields 14.06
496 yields 12.88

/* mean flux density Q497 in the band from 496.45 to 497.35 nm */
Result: 12.6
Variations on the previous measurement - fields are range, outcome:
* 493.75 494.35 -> 9.23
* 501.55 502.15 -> 13.6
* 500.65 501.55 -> 13.3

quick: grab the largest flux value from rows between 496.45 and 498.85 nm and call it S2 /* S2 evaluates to 13.74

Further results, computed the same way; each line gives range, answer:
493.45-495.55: 10.27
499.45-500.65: 13.61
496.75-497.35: 12.36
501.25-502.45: 15.09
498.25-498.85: 13.48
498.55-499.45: 13.93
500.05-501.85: 13.99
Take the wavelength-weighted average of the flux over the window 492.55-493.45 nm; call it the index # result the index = 10.8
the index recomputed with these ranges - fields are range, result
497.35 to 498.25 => 13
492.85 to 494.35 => 10.2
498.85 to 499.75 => 13.6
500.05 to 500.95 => 12.7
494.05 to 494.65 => 8.47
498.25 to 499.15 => 13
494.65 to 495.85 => 9.32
